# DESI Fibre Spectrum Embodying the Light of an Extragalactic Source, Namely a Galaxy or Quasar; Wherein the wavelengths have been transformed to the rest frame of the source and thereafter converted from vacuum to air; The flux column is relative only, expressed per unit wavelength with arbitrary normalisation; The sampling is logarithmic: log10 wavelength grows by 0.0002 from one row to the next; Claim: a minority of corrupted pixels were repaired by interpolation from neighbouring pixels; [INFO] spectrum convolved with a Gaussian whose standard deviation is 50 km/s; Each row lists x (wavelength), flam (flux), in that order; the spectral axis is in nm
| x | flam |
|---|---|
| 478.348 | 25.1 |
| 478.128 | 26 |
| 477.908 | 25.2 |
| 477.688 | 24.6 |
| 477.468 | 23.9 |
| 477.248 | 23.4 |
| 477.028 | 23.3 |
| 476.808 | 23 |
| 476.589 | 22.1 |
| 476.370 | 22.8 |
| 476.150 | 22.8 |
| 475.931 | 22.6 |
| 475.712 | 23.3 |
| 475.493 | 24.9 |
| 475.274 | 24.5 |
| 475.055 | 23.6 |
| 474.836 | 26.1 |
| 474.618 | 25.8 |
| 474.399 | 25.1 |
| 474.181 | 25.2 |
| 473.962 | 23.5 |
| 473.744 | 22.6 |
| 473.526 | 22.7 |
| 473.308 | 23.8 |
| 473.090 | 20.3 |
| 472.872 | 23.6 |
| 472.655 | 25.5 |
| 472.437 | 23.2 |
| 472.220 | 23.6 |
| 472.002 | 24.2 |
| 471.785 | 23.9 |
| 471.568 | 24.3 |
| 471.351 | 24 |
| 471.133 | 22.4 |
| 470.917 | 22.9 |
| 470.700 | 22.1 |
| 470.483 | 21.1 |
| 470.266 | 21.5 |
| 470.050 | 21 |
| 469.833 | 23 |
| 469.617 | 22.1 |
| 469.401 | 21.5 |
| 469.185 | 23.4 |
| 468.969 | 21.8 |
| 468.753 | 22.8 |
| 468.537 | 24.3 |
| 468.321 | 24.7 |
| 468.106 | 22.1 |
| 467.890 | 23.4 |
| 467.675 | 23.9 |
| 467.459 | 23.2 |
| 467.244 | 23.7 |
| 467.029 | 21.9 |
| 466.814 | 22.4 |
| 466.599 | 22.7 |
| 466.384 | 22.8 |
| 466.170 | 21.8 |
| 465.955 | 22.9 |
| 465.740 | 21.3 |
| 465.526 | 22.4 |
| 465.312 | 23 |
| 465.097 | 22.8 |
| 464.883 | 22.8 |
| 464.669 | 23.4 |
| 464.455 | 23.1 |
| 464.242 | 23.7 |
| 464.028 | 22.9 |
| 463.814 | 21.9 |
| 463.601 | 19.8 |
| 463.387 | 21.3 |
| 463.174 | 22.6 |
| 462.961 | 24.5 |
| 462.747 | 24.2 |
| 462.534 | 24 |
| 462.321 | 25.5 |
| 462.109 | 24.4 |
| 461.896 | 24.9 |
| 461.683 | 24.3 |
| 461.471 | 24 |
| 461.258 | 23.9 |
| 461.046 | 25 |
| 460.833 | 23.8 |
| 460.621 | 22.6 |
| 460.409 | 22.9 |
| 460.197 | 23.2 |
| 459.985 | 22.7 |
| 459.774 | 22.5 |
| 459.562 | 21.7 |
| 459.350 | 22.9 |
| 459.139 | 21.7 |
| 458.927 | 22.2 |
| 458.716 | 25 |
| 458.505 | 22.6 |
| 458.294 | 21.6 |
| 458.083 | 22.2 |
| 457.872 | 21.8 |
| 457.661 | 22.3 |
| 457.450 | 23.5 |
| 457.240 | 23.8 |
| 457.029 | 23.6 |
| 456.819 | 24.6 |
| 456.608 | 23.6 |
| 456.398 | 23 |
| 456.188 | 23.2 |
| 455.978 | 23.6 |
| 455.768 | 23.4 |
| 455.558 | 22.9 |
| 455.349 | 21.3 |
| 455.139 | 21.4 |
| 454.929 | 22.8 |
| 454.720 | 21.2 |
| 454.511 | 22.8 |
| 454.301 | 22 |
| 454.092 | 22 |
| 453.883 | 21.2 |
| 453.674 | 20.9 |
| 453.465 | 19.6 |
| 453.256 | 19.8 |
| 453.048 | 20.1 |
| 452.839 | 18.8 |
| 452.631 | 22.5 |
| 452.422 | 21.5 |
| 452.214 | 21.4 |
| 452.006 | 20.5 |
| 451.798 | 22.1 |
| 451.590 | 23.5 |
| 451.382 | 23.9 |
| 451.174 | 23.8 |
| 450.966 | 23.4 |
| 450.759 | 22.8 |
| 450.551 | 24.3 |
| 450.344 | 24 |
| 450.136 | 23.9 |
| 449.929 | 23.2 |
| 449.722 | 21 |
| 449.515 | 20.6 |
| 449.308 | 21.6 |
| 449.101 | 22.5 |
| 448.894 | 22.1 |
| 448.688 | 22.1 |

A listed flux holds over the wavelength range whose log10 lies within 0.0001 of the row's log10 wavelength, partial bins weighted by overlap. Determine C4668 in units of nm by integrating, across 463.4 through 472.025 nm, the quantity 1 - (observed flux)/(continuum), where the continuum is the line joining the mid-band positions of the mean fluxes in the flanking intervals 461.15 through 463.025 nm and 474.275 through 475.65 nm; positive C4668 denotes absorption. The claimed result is 0.68 nm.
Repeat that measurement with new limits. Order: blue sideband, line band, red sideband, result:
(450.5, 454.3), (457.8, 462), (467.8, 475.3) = -0.14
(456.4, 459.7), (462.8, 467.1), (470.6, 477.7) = 0.12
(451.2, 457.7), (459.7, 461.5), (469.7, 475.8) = -0.06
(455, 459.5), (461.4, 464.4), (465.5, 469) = -0.07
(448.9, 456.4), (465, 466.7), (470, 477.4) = 0.03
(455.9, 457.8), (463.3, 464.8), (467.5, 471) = 0.04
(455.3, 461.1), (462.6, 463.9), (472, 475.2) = 0.05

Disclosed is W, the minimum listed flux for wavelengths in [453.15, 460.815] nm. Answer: 19.6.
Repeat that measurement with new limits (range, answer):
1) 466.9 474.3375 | 20.3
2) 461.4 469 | 19.8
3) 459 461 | 21.7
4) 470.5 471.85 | 22.1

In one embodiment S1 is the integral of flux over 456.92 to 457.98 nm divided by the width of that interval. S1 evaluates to 23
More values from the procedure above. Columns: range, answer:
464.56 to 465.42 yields 23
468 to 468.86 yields 23.5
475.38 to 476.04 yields 23.6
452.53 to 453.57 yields 20.2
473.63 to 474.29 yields 23.8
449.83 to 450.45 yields 23.7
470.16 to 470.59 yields 21.3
